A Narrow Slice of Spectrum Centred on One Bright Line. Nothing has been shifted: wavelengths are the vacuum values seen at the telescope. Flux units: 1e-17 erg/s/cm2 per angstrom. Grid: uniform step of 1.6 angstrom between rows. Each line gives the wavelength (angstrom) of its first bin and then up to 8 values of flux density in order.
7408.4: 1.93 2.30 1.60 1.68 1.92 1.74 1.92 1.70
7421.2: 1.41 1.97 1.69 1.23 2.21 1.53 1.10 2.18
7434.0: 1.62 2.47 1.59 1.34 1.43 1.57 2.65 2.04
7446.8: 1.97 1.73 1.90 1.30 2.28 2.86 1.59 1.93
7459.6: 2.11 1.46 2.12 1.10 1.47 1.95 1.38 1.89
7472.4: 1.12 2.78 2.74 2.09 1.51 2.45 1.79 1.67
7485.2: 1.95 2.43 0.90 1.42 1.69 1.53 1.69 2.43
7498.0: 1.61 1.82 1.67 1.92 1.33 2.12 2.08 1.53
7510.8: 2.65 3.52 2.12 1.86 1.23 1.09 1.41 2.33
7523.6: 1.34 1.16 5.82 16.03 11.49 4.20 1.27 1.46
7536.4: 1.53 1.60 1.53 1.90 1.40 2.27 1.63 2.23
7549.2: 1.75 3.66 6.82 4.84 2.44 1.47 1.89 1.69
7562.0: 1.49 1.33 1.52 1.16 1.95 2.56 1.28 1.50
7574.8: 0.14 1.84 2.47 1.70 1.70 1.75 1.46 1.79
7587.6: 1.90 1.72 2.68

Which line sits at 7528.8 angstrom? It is H-alpha 6563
